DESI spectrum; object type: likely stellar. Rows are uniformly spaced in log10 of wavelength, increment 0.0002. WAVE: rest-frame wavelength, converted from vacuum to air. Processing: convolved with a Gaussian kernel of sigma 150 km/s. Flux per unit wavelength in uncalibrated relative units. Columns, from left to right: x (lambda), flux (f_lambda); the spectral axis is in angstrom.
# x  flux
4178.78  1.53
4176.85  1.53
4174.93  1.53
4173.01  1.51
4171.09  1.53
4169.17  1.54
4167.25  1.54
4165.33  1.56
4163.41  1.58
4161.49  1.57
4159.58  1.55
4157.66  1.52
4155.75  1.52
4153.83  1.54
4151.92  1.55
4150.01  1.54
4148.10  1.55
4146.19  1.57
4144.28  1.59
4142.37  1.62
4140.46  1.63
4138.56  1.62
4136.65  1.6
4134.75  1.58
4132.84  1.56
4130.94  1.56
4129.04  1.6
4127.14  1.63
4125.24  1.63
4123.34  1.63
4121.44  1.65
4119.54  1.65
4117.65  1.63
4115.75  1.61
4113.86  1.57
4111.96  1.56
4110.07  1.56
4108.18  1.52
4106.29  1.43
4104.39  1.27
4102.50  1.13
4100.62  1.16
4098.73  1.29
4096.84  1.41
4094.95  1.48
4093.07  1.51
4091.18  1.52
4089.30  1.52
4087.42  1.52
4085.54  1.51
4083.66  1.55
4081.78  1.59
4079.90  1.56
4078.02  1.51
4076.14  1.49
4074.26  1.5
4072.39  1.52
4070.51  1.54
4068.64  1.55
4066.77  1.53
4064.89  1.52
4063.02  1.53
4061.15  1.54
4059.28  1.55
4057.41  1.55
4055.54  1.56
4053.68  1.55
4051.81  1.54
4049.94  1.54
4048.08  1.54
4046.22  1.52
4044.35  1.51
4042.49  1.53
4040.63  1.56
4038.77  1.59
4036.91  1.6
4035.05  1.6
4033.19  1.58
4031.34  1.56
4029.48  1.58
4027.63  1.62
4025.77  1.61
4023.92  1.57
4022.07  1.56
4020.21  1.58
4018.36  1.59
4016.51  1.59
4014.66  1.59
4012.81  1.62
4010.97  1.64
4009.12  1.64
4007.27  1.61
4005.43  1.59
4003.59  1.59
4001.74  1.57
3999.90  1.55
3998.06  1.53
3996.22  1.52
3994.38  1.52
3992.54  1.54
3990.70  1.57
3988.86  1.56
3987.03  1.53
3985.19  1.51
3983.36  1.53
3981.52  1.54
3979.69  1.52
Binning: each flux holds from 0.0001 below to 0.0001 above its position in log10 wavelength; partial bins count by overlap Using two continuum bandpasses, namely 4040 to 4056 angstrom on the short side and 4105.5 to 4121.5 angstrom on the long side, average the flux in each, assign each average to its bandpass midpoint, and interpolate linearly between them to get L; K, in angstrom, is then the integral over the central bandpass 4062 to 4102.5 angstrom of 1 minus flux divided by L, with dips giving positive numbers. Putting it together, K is 1.9 angstrom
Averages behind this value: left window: 1.54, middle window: 1.48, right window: 1.57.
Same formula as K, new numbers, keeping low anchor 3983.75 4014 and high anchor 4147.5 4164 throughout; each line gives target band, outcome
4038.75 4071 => 0.4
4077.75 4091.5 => 0.2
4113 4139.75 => -1.0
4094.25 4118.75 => 1.9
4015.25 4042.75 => -0.3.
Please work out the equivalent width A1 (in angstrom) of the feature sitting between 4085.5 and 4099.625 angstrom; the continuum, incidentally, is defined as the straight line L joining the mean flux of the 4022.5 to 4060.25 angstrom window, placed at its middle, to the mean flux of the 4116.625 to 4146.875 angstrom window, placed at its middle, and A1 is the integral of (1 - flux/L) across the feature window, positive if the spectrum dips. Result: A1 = 1.1 angstrom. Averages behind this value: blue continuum 1.56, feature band 1.47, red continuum 1.61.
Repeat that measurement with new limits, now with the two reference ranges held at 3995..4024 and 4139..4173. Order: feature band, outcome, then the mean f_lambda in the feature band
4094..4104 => 1.8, 1.29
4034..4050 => 0.2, 1.56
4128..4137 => -0.1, 1.58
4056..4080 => 0.7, 1.53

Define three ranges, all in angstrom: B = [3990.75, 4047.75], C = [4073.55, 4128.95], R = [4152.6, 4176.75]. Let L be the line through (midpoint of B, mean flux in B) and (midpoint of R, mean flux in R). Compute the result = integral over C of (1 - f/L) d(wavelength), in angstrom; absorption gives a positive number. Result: 1.8 angstrom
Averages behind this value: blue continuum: 1.57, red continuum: 1.54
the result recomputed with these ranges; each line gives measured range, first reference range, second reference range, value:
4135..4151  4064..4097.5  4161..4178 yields -0.6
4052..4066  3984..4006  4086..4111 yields -0.8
